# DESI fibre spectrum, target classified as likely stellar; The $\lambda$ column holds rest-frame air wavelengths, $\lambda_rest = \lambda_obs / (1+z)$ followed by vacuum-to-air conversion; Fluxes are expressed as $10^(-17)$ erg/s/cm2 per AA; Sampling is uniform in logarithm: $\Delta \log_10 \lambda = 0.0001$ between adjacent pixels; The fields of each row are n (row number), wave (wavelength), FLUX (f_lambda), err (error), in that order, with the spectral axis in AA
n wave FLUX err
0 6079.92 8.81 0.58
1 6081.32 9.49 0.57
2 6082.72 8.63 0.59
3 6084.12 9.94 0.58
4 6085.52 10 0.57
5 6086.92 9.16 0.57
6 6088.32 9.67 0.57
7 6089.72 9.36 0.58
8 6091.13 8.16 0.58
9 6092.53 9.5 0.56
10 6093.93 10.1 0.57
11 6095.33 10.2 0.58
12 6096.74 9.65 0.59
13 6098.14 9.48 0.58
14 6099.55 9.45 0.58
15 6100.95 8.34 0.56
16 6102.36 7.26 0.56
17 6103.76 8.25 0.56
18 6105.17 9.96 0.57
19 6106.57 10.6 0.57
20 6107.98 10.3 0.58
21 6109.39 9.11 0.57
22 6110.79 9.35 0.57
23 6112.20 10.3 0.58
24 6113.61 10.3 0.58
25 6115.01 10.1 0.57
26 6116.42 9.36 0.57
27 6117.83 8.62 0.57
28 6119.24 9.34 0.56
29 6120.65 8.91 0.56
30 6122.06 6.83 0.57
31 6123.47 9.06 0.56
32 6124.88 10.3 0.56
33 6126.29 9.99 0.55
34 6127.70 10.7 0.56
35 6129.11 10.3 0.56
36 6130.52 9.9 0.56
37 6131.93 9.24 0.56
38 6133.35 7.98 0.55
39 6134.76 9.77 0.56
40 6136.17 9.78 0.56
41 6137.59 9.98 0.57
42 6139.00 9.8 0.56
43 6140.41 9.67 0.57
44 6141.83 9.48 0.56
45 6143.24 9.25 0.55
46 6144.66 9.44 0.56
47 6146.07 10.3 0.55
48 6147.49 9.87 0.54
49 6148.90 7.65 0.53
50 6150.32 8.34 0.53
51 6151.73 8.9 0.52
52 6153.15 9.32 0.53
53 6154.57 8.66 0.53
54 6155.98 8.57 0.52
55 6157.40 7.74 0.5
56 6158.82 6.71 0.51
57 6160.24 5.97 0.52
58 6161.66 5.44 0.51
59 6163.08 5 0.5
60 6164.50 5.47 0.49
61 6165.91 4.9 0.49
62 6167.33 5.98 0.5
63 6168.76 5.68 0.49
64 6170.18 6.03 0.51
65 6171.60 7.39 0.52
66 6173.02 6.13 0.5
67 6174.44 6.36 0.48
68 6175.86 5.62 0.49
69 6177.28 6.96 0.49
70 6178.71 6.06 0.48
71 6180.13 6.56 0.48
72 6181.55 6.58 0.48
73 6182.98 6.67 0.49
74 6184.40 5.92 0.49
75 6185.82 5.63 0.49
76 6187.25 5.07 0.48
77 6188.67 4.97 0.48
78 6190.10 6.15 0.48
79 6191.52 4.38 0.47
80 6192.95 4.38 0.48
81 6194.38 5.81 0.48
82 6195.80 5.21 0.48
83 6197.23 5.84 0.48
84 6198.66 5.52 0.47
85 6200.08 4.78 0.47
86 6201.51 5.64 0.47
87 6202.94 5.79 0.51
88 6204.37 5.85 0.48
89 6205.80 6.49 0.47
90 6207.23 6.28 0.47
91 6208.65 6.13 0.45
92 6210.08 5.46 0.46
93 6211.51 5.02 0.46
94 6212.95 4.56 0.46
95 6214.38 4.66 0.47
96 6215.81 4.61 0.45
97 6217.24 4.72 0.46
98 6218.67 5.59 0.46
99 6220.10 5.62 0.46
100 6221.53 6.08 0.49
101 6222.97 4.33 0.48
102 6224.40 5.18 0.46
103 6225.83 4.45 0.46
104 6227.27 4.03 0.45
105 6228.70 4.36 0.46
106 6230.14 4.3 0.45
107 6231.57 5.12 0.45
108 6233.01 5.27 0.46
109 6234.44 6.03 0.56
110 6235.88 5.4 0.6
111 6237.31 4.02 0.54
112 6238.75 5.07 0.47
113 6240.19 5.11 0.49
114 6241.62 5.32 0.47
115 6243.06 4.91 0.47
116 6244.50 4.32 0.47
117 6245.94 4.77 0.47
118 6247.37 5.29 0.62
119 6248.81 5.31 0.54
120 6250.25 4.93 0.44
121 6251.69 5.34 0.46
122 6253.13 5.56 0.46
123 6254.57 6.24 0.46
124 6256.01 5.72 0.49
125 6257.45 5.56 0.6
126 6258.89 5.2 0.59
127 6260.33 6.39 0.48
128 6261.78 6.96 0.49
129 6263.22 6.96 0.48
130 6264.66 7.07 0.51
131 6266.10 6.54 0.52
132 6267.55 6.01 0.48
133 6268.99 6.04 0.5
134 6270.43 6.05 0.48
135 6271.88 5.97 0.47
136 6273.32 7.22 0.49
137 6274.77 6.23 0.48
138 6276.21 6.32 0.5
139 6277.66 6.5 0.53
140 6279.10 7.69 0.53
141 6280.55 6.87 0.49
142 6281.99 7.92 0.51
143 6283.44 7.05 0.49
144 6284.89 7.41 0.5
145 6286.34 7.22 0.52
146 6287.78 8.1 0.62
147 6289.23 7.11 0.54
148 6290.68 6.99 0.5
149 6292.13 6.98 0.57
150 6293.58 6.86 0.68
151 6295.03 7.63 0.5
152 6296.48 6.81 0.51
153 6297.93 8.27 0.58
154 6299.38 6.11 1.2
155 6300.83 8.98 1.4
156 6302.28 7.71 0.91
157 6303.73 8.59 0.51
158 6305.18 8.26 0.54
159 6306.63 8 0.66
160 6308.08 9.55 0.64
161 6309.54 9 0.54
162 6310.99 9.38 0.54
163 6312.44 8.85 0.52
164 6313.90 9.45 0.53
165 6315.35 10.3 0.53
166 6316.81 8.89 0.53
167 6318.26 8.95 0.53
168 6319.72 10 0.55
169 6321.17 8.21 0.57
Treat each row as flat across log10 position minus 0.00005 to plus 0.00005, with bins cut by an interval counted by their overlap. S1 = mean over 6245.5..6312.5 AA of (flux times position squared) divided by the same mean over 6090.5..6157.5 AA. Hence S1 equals 0.78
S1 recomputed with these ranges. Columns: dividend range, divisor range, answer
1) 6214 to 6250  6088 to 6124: 0.56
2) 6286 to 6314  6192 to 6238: 1.58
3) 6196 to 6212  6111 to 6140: 0.61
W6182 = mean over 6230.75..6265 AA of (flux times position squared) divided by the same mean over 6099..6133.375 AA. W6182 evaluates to 0.61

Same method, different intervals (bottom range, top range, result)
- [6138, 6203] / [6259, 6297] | 1.05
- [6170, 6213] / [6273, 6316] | 1.39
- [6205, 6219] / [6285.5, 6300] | 1.38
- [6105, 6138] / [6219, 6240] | 0.54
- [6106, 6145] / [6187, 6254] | 0.56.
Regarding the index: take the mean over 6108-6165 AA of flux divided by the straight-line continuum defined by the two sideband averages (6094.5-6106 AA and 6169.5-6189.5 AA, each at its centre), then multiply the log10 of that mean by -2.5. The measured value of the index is -0.148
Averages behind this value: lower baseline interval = 9.1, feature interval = 8.9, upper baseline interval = 6.14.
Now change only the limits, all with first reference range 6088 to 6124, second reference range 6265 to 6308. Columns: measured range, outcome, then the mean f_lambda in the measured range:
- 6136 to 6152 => -0.062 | 9.37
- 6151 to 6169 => 0.260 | 6.82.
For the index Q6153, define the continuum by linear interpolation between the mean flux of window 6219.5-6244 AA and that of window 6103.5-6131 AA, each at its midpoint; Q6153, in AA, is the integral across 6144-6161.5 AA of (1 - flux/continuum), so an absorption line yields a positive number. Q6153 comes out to -0.4 AA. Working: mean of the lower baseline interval 9.6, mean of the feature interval 8.36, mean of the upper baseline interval 4.97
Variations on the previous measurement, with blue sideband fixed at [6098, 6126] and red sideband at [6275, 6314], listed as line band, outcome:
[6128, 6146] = -1.1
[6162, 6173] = 3.8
